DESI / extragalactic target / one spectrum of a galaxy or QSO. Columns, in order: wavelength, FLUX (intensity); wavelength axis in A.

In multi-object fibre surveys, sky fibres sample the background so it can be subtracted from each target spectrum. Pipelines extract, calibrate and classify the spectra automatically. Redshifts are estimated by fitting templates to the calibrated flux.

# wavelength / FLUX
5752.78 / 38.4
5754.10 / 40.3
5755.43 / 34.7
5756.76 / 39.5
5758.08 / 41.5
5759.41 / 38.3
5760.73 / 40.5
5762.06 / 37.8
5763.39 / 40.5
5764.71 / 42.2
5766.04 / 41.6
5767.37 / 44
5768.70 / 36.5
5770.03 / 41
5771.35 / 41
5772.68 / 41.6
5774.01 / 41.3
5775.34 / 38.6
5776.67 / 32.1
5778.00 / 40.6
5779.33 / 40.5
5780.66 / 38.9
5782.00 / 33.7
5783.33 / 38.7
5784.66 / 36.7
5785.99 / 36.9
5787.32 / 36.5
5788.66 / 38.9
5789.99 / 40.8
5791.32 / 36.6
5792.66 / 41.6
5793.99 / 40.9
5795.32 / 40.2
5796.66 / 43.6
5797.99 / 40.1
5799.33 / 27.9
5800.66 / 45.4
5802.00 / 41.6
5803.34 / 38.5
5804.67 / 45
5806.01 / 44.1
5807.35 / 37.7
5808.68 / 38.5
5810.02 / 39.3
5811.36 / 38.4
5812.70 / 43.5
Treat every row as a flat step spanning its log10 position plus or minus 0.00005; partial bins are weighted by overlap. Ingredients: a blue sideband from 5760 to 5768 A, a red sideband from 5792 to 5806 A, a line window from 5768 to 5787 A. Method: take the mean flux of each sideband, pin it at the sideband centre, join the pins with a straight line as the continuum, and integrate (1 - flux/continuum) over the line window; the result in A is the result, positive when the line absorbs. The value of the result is 1.2 A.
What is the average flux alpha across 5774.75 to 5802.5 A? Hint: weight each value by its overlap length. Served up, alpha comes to 38.6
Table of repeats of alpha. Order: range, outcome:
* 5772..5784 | 38.4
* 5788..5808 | 40.2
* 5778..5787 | 37.8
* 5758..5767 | 40.4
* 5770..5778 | 39.3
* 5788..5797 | 40.3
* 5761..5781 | 39.9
